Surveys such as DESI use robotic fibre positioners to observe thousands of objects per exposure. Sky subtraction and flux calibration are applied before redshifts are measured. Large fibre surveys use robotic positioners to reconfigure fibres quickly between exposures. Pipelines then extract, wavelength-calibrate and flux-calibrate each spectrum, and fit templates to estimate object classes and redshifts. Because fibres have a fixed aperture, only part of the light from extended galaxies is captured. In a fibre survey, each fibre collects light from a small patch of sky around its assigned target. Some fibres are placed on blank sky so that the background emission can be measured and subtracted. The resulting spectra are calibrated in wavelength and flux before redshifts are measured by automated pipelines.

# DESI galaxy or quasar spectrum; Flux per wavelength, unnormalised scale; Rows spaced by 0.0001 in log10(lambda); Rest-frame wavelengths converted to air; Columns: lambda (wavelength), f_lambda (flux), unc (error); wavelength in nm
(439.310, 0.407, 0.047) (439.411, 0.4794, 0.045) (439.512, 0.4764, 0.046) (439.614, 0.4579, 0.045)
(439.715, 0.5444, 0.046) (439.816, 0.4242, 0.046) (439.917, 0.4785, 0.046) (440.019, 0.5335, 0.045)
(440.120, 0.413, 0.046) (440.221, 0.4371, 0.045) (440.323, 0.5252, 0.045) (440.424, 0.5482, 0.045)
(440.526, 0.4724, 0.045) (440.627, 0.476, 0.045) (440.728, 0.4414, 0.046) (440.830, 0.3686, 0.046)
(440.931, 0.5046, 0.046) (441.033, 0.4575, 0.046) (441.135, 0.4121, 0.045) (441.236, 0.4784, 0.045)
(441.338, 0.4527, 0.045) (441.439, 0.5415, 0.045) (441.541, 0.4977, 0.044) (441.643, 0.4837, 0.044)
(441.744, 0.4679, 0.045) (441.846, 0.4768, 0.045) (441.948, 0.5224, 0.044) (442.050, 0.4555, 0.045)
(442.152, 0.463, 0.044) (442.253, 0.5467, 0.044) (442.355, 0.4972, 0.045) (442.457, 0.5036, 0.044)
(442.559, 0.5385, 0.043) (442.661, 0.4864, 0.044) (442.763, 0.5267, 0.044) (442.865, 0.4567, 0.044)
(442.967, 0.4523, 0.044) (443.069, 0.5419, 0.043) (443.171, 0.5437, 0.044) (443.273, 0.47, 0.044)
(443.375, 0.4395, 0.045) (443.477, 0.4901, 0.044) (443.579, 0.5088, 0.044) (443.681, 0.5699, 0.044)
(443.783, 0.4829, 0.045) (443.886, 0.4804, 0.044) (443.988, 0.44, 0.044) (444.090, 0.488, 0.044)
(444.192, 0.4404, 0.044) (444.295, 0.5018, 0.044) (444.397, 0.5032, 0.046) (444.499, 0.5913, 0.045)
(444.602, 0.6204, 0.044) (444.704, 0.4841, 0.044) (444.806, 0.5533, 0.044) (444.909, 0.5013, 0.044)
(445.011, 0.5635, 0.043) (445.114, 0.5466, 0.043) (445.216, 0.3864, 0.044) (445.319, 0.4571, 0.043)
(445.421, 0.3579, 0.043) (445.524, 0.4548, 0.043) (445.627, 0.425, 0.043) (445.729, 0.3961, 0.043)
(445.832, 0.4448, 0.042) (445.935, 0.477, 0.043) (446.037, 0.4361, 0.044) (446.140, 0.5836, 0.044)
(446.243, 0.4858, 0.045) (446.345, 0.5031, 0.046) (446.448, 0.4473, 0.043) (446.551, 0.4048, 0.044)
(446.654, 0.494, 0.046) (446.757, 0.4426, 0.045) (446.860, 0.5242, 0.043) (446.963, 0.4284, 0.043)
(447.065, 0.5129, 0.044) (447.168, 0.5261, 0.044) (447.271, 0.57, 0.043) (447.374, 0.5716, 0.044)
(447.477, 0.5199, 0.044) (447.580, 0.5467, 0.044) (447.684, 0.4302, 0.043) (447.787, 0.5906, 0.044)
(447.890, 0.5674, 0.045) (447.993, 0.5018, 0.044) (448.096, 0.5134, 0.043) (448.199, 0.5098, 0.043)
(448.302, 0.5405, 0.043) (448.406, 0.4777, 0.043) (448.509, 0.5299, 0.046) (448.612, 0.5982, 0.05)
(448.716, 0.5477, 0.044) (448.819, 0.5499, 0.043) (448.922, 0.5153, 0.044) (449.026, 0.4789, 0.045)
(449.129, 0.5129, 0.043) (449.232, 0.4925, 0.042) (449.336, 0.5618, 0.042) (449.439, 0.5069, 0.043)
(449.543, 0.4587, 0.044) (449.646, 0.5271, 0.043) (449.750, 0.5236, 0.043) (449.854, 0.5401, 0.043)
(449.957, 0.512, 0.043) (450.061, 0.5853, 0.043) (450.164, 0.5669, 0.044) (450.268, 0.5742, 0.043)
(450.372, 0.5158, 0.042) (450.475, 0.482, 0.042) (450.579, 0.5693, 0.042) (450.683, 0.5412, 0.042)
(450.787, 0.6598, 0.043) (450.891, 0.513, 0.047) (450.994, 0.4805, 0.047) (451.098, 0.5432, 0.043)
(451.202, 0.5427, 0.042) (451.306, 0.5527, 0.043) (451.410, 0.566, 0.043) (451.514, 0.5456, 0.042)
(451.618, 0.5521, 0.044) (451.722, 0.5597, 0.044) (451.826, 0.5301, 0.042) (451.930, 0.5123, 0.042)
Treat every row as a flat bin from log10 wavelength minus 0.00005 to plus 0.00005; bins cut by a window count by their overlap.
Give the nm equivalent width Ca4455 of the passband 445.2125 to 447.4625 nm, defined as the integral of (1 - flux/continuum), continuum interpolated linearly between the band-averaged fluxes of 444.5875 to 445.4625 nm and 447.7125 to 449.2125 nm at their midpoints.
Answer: 0.16 nm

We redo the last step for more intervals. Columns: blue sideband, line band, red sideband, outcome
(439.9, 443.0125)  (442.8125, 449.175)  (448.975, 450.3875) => 0.09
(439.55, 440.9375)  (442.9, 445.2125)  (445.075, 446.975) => -0.22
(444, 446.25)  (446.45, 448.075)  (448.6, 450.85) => 0.01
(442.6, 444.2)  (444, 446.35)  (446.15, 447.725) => 0.04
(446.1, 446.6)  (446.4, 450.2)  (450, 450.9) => 0.01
